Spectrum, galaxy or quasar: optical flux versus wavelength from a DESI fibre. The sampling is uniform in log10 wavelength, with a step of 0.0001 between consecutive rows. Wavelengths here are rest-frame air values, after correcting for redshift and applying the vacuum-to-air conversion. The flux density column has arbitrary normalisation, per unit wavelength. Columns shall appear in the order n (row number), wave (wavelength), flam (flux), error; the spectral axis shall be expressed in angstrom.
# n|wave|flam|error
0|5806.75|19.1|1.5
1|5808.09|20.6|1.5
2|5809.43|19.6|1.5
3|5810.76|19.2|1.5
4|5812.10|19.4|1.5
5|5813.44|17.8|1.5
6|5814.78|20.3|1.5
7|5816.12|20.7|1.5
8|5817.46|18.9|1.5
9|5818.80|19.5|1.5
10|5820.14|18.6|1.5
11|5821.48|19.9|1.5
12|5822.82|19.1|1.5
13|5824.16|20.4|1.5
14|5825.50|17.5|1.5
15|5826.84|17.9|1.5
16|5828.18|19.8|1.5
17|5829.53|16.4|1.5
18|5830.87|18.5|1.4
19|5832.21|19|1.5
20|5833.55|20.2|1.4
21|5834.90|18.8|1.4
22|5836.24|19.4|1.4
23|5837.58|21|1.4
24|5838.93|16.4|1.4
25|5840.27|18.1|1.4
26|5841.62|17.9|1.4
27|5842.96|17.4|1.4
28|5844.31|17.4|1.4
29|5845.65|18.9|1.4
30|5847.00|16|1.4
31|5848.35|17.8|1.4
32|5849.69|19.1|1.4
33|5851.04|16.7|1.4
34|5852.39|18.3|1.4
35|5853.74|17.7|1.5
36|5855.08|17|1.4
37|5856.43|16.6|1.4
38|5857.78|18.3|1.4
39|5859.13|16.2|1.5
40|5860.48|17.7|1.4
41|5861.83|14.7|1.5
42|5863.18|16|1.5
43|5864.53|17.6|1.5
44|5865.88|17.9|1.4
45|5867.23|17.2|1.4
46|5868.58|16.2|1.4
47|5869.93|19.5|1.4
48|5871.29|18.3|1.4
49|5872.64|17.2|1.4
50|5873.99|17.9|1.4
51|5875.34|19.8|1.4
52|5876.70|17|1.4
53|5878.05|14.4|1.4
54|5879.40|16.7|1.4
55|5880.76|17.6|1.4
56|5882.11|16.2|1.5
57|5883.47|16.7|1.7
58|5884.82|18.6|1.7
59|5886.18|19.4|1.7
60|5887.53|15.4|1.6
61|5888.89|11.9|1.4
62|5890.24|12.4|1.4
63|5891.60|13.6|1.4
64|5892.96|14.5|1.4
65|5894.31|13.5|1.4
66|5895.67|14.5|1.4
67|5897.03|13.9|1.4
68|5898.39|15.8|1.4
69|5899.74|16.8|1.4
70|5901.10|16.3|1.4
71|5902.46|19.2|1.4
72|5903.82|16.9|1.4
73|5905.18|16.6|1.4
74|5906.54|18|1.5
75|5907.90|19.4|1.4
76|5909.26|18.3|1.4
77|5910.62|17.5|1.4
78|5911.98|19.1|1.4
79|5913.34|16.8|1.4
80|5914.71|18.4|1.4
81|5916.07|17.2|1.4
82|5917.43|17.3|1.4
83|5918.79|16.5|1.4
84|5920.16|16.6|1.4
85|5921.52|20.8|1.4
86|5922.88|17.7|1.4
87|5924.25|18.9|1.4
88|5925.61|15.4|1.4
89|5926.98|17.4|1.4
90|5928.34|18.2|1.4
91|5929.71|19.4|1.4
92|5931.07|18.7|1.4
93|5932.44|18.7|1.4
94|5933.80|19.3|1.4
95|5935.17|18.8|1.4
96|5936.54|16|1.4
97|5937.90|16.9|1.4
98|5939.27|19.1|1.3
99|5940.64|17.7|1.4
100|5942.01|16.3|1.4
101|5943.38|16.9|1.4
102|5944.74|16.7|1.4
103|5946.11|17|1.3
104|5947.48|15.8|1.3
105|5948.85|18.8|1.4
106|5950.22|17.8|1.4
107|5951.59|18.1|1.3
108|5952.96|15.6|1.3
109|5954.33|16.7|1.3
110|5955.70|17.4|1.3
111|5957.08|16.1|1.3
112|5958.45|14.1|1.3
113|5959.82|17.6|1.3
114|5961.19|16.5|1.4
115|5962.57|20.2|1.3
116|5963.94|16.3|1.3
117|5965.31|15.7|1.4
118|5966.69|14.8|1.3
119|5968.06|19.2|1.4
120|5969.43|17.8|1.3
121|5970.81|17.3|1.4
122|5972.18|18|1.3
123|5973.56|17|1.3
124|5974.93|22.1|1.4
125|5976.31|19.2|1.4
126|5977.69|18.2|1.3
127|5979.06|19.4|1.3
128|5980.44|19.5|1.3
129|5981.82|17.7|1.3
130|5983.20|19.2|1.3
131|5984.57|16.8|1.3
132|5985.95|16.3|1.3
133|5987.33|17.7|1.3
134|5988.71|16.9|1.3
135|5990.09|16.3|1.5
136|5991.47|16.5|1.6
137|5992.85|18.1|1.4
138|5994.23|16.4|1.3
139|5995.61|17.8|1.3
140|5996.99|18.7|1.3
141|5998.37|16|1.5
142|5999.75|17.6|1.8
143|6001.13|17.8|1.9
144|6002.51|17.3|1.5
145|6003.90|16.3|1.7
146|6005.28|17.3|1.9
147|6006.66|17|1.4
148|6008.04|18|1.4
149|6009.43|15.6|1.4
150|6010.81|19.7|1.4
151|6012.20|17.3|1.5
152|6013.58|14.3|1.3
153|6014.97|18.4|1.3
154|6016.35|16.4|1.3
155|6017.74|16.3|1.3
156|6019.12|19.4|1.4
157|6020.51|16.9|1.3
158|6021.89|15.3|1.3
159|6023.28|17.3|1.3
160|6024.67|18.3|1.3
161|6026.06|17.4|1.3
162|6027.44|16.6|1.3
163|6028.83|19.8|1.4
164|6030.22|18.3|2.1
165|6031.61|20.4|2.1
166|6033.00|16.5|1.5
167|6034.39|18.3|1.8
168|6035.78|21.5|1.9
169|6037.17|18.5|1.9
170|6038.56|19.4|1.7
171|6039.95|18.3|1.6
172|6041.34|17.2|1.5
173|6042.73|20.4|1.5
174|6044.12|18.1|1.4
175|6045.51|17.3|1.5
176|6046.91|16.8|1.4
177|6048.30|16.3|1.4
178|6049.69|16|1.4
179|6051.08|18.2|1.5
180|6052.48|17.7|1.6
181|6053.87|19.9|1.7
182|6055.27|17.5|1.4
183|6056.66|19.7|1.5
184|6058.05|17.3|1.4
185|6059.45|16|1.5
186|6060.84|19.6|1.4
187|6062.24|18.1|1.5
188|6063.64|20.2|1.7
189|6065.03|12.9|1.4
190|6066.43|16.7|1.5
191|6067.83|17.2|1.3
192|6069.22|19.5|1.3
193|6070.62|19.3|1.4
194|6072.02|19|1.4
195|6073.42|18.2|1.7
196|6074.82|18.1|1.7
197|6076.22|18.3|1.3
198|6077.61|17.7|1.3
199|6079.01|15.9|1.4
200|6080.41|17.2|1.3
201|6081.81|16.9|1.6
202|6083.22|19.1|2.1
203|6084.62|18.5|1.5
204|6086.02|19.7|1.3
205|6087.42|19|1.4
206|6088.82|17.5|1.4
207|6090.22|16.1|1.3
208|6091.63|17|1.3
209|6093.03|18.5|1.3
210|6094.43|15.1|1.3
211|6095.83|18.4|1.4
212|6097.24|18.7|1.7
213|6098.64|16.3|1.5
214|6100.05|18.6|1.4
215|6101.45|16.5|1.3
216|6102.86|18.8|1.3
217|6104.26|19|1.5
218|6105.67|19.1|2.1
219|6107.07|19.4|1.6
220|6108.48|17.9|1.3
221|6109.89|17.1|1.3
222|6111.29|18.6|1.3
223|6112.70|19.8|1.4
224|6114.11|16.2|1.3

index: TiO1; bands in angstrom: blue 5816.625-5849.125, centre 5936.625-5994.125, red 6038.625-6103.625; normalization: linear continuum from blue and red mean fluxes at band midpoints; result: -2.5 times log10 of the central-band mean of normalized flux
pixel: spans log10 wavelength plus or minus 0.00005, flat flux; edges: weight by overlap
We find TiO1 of 0.04 mag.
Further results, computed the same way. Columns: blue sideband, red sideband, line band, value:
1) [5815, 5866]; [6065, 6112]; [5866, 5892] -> 0.089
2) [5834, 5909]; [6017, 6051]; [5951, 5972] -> 0.038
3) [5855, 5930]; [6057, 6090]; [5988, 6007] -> 0.022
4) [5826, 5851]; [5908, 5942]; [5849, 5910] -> 0.086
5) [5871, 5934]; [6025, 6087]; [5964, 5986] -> -0.030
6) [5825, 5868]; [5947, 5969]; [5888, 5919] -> 0.070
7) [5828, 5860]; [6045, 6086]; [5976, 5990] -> -0.006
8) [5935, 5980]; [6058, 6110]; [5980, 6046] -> -0.003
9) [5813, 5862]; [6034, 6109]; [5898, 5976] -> 0.038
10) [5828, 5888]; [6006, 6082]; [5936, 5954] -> 0.036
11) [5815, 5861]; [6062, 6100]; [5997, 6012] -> 0.038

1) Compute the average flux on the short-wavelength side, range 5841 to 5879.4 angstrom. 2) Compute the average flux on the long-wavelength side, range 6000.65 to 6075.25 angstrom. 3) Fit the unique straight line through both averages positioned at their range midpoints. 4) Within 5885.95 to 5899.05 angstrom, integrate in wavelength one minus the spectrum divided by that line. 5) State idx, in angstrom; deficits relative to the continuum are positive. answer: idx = 2.3 angstrom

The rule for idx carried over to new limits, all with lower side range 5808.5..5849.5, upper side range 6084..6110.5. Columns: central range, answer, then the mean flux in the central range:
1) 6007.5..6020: 0.7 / 17.2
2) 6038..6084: 0.5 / 17.9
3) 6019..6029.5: 0.4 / 17.5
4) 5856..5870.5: 1.2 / 17.1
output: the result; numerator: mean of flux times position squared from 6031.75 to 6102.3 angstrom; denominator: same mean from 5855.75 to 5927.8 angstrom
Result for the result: 1.1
